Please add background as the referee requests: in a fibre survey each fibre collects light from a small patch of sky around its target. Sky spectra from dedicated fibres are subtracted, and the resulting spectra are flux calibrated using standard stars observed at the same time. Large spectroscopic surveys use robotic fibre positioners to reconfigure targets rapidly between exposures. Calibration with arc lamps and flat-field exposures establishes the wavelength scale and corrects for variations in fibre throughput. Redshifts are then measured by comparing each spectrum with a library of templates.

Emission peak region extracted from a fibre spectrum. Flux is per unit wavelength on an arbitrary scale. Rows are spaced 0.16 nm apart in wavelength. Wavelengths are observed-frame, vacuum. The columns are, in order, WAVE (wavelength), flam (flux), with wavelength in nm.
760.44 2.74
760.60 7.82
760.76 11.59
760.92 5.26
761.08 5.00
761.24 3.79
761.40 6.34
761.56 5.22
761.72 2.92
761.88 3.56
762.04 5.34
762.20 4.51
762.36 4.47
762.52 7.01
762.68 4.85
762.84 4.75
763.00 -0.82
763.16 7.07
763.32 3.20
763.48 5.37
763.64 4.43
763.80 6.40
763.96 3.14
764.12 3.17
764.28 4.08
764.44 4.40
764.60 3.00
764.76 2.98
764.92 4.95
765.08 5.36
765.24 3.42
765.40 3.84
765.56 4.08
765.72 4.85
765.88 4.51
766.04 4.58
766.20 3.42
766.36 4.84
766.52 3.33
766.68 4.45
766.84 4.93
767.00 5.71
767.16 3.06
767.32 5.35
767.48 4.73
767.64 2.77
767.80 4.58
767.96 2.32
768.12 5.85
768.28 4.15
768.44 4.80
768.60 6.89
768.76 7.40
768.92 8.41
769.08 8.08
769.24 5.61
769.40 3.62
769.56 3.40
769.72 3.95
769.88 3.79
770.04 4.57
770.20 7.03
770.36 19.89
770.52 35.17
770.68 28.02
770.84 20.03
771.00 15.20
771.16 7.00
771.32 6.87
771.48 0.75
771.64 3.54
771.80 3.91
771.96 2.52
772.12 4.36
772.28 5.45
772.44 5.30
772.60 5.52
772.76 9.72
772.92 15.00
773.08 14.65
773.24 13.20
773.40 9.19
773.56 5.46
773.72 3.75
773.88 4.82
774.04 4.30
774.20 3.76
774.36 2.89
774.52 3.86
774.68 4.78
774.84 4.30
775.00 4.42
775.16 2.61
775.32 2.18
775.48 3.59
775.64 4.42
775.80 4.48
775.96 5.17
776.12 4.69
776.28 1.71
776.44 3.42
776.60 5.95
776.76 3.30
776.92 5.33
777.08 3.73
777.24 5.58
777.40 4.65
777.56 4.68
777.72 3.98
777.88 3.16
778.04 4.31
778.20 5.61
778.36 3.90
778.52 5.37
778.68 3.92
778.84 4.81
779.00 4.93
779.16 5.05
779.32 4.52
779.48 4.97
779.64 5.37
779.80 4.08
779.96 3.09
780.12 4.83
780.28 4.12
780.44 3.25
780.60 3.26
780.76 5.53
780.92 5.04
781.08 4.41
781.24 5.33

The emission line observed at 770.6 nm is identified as H-alpha 6563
